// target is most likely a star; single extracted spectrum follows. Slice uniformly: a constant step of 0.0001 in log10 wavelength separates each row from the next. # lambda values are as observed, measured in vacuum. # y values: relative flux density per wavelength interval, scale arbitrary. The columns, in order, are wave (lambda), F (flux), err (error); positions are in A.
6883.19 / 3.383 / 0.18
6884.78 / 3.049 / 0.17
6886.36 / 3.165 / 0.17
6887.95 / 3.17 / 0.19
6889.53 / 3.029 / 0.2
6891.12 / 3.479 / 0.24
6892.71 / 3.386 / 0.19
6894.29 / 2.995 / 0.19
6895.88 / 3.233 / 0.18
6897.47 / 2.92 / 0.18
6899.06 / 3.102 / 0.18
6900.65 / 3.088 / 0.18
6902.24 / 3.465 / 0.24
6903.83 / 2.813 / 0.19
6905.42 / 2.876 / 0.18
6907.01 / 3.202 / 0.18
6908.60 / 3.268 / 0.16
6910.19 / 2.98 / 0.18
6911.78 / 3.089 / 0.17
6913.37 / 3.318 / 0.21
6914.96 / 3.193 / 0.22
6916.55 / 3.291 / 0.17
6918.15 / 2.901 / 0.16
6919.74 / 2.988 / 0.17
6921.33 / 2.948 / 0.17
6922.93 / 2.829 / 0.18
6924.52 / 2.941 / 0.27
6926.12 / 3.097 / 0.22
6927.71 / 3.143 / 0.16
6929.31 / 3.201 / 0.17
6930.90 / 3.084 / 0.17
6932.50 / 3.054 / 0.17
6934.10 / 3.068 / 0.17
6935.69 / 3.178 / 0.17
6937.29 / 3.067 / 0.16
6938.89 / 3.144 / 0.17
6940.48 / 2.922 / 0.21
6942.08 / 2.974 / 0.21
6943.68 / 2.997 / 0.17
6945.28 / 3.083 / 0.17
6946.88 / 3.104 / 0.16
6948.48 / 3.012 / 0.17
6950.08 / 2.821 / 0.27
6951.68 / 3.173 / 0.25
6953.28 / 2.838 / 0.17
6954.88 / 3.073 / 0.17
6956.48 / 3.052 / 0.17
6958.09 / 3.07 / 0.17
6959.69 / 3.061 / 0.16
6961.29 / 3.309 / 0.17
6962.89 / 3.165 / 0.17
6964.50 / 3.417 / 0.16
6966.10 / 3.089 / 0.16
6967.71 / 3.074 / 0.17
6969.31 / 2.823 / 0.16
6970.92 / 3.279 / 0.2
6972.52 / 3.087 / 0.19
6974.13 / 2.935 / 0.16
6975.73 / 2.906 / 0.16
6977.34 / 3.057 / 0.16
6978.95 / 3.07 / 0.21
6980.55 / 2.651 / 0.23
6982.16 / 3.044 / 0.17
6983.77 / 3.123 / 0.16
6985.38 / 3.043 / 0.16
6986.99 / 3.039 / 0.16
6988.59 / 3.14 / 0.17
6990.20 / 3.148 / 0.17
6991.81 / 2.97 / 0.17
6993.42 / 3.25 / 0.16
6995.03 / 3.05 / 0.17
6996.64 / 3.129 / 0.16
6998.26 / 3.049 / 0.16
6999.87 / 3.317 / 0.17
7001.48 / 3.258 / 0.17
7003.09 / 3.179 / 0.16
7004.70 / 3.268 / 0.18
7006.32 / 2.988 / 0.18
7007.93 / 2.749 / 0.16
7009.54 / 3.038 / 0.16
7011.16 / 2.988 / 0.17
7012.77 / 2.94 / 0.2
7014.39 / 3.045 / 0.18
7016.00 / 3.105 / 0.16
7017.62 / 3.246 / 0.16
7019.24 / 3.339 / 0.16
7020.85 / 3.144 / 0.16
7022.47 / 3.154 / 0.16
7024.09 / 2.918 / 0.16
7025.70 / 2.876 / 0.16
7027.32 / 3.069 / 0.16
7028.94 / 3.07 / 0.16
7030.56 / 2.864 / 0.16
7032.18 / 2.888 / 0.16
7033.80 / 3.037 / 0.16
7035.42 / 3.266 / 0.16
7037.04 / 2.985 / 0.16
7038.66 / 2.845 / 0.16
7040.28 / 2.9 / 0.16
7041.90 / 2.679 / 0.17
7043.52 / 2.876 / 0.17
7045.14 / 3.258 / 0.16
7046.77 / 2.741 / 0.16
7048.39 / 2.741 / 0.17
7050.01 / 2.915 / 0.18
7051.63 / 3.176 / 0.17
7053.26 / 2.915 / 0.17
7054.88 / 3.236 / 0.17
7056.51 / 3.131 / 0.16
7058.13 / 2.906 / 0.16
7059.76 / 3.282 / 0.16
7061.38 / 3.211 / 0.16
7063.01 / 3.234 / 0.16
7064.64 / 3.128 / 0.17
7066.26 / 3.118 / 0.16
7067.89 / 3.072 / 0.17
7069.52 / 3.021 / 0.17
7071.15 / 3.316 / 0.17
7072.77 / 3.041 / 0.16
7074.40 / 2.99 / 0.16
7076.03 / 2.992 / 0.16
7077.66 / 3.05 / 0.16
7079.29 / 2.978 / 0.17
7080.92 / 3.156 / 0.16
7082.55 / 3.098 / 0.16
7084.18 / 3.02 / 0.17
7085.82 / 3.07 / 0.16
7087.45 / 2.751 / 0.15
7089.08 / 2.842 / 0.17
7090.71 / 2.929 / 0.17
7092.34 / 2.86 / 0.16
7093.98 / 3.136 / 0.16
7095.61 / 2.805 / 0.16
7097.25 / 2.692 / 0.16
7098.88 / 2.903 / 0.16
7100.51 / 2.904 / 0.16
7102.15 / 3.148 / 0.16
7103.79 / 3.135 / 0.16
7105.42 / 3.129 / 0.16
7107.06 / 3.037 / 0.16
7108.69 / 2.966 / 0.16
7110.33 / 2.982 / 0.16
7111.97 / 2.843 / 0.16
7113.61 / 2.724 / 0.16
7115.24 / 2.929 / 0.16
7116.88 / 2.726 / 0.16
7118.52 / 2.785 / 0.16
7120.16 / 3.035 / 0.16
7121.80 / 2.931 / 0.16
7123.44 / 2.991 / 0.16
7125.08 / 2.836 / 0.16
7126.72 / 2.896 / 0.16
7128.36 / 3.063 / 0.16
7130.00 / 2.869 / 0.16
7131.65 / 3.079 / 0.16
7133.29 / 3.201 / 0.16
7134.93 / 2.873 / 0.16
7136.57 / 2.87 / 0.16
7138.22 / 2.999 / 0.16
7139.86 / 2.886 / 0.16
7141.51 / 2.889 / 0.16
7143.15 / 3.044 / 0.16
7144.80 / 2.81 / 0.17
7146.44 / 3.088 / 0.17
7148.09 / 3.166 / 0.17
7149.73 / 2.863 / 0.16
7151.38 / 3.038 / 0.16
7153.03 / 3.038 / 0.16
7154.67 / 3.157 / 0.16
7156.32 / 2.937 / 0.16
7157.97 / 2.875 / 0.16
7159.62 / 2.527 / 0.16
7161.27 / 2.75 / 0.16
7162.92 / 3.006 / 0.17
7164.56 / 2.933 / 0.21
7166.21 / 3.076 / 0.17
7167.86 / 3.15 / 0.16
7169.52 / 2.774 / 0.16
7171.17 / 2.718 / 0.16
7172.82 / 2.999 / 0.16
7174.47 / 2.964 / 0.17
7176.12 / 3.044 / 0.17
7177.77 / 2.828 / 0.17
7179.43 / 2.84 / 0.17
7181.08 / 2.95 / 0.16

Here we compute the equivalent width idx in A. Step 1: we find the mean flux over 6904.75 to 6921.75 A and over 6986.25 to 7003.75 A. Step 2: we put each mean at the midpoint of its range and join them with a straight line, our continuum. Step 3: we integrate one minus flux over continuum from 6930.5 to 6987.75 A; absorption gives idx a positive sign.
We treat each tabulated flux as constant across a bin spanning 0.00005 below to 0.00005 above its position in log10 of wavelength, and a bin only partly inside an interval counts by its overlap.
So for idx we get 1.31 A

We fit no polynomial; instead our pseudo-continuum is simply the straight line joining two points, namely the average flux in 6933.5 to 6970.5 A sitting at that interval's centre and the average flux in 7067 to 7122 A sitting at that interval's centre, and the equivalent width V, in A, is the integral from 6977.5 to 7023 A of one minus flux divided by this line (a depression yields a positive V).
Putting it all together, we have -0.8 A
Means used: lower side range 3.07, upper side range 2.97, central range 3.09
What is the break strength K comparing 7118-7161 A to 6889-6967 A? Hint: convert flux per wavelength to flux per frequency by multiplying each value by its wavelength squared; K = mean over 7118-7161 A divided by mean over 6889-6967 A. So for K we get 1.01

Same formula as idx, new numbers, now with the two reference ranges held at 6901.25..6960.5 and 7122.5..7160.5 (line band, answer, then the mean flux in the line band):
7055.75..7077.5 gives -0.8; 3.11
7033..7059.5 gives 0.2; 2.98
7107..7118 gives 0.4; 2.87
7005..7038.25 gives -0.2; 3.04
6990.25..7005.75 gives -0.7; 3.16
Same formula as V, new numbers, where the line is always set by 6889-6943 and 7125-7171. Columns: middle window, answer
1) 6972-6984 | 0.32 A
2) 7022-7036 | 0.08 A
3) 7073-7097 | 0.15 A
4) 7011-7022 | -0.33 A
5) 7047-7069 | -0.47 A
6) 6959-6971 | -0.31 A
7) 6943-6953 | 0.18 A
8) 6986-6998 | -0.20 A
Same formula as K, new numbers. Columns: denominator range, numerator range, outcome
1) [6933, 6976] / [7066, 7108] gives 1.02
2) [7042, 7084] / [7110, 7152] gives 0.98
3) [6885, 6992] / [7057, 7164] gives 1.02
